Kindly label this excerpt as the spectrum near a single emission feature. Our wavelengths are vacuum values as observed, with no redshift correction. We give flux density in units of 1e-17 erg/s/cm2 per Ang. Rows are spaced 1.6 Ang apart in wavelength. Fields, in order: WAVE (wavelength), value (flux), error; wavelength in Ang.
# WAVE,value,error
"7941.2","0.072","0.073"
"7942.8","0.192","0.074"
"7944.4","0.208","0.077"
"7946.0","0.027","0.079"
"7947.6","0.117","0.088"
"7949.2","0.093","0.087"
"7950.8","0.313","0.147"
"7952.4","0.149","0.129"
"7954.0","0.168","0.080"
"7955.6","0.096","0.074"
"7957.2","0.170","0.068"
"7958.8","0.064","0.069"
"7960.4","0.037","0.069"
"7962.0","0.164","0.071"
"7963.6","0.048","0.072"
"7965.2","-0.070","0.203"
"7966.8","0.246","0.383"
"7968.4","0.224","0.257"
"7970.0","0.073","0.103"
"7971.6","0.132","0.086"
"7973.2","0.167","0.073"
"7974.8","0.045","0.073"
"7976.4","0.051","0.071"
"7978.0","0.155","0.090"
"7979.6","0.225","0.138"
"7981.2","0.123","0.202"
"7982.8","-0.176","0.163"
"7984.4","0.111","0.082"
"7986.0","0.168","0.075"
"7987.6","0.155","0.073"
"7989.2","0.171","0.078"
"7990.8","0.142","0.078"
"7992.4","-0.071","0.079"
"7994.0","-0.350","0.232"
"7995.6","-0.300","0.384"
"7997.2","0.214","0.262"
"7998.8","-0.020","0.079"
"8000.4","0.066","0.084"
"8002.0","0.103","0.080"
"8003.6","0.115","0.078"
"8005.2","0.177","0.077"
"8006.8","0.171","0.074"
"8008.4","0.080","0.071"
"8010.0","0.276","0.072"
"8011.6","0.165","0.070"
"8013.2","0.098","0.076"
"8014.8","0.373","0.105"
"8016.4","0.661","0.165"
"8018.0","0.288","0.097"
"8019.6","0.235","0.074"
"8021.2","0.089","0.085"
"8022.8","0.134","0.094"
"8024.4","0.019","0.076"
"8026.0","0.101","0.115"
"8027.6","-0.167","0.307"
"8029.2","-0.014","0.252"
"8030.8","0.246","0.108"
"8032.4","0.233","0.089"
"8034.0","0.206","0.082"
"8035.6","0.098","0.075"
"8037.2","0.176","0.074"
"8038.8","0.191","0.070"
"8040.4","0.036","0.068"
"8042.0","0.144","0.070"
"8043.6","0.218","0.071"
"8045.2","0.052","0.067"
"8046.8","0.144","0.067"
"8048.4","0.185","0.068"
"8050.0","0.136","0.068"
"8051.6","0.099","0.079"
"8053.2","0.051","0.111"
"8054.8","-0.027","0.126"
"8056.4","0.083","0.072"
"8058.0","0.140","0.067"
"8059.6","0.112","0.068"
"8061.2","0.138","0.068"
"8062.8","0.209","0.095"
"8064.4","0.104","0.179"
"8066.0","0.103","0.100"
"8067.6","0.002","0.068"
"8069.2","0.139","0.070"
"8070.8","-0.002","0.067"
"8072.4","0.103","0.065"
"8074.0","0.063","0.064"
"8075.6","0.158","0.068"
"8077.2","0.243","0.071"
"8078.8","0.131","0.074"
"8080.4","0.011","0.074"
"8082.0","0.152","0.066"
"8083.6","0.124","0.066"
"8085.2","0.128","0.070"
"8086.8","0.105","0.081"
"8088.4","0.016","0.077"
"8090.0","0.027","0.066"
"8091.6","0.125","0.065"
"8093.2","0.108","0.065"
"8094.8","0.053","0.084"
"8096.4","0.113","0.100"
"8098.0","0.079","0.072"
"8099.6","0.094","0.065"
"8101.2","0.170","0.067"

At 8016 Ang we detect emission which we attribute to [S II] 6716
